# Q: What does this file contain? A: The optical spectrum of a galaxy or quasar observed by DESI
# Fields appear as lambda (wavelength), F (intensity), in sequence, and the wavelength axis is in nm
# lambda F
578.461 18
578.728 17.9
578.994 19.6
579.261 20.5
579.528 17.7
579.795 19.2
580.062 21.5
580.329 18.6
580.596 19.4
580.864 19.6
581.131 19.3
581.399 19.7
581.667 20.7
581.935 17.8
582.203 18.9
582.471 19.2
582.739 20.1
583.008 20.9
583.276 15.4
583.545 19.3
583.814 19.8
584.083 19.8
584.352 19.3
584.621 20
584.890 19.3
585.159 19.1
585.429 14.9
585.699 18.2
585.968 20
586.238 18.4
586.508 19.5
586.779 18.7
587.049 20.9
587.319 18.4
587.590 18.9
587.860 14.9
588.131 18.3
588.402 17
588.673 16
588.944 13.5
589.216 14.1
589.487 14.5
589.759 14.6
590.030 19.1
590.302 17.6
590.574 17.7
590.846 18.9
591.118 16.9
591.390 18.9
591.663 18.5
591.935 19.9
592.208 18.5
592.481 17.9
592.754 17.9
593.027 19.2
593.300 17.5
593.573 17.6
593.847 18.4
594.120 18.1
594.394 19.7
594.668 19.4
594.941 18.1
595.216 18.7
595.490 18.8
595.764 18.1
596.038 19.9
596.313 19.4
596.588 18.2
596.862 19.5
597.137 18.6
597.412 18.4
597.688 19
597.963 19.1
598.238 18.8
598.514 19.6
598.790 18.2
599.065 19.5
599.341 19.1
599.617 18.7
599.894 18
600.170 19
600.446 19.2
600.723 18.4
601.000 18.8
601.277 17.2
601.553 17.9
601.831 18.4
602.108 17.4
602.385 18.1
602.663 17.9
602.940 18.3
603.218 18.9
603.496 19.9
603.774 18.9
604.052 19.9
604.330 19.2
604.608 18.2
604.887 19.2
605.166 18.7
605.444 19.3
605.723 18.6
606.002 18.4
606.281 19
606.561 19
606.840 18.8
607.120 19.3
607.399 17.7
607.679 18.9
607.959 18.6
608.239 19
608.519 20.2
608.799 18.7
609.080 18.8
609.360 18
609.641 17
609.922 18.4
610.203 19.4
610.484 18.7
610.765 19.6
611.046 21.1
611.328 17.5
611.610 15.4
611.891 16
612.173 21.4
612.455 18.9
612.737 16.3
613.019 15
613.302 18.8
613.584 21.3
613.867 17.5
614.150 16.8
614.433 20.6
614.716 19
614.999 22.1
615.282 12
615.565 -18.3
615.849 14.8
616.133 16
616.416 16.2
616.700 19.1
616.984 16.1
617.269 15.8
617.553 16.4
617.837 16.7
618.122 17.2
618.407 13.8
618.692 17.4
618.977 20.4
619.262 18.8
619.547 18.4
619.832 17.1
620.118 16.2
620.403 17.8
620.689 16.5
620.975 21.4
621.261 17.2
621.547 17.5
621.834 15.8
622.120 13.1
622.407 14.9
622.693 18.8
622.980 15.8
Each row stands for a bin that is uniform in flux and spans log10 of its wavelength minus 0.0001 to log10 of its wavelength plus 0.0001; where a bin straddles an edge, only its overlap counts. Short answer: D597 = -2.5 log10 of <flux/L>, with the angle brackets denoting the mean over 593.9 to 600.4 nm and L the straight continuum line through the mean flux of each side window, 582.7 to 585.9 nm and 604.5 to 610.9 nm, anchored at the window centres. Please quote 0.00 mag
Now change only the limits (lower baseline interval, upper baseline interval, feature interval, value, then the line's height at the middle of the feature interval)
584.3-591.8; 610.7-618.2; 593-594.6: -0.062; 17.4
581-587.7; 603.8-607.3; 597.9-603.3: 0.027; 19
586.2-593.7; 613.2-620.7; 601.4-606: -0.112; 16.8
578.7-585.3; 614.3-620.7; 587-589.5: 0.128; 18.7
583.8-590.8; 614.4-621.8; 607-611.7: -0.135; 16.5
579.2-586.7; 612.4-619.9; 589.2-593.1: 0.040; 18.4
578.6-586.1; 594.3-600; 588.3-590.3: 0.211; 19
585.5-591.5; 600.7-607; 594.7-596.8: -0.047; 18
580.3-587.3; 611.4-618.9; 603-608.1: -0.123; 16.9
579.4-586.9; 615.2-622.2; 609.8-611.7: -0.153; 16.2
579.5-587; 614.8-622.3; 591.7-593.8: -0.011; 18.2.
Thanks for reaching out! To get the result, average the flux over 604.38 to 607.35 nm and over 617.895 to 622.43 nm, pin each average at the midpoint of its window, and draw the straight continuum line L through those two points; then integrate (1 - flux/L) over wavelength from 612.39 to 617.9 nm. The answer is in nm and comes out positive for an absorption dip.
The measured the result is 0.70 nm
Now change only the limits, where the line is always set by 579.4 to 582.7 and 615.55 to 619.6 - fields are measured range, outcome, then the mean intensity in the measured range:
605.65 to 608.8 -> -0.43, 18.9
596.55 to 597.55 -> -0.06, 18.7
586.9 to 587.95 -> 0.01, 18.4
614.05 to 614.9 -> -0.17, 19.1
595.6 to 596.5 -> -0.07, 19.1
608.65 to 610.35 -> -0.21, 18.4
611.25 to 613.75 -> -0.28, 17.9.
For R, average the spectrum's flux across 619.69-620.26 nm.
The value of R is 16.6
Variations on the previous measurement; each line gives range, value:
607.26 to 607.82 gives 18.3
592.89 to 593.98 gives 18.2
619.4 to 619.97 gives 17.8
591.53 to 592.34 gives 19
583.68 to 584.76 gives 19.7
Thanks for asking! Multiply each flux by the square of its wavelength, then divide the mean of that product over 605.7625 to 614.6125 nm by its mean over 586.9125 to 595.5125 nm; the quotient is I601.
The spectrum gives 1.11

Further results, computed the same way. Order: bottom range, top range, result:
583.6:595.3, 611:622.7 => 1.00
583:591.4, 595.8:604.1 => 1.10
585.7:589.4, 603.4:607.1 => 1.15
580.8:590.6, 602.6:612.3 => 1.11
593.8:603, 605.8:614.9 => 1.03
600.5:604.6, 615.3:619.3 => 0.80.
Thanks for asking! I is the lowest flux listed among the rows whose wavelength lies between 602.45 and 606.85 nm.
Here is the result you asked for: 17.9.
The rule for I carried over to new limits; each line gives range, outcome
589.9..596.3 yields 16.9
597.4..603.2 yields 17.2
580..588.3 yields 14.9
